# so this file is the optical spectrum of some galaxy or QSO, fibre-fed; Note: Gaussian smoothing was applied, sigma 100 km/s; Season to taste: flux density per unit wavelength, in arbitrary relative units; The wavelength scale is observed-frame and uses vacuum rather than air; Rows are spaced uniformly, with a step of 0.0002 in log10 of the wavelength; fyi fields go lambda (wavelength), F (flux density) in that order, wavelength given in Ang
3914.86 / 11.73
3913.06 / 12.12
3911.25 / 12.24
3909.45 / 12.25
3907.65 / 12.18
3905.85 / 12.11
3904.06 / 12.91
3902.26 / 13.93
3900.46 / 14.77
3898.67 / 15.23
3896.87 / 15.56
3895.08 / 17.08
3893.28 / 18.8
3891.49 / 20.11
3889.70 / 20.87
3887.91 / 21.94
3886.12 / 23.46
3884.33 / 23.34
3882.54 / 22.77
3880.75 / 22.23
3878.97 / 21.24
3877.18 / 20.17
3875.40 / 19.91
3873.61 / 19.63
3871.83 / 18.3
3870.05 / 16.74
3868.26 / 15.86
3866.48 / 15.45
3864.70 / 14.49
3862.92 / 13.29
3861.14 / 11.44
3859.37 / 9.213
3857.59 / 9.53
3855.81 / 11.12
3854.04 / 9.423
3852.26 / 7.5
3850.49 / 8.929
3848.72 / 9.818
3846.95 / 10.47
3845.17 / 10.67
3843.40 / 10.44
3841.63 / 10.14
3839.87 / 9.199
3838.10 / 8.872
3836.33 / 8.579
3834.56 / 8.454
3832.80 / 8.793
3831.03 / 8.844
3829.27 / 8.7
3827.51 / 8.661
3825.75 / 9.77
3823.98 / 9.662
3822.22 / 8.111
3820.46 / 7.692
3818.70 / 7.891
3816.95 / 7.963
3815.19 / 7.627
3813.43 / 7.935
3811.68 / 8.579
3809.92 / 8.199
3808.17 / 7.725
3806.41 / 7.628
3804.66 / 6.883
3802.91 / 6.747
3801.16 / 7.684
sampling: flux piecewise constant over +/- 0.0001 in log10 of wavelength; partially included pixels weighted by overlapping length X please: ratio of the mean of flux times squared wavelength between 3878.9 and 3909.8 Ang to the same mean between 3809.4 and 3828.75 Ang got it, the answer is 2.2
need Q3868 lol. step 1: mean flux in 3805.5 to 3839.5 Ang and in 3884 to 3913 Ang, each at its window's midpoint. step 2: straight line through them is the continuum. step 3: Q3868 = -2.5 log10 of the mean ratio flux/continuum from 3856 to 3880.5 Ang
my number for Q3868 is -0.18 mag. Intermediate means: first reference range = 8.41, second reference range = 16.4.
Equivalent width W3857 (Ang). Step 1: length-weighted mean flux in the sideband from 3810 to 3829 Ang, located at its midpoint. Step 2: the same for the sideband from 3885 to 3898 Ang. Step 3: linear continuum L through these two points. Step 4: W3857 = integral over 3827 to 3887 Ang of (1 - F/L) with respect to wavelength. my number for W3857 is 5.0 Ang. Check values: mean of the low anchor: 8.39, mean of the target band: 13.5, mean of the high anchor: 19.7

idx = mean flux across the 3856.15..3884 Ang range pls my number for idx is 16.7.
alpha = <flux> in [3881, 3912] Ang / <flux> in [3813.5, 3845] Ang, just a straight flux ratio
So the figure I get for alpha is 1.95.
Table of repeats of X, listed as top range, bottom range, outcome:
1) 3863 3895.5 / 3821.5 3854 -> 2.16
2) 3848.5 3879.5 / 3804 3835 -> 1.73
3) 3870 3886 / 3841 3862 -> 2.14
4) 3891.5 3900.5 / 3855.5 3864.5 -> 1.53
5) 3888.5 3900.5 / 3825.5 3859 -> 1.95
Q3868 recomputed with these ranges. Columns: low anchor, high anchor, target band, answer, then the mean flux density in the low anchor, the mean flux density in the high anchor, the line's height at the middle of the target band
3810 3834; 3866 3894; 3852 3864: 0.45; 8.47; 20.1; 15.7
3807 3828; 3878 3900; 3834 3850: 0.27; 8.3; 20.1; 12.3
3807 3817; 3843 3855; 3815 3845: -0.01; 7.99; 9.58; 8.77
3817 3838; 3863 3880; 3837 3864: 0.31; 8.63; 17.8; 13.4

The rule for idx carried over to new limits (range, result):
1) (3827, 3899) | 14.3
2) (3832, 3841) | 8.82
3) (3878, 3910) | 17.9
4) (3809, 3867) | 9.53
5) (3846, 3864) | 10.1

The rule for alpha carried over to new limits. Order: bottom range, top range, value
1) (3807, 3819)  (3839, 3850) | 1.26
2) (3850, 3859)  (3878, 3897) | 2.24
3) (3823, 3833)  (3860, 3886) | 2.01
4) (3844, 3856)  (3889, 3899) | 1.87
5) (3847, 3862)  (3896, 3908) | 1.44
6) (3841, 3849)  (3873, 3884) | 2.04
